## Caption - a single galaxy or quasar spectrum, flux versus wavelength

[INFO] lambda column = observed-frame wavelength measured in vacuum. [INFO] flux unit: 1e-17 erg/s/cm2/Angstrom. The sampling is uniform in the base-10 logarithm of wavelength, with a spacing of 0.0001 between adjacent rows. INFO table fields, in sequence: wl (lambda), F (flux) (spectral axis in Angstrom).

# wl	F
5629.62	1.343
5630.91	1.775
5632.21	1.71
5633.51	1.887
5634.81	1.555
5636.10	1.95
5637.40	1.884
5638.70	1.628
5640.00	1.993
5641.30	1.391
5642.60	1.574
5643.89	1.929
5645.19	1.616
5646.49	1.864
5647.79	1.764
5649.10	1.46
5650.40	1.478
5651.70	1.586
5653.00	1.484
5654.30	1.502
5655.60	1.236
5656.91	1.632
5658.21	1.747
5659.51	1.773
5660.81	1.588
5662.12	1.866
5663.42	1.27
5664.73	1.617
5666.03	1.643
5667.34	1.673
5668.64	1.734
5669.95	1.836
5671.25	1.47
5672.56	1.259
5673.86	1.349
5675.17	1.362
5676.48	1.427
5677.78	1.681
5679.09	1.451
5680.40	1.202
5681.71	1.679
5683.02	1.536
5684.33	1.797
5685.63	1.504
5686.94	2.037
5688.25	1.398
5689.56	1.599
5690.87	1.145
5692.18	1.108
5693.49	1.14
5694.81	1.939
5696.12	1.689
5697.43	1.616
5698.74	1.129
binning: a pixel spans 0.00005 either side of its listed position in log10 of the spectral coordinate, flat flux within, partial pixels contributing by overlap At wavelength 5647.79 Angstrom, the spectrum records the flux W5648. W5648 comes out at 1.764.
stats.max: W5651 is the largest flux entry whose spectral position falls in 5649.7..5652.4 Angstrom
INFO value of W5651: 1.586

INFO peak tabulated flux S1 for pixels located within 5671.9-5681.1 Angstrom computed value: 1.681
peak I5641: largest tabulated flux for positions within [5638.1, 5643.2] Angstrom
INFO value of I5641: 1.993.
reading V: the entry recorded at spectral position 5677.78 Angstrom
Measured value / 1.681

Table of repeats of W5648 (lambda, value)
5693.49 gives 1.14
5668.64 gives 1.734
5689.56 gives 1.599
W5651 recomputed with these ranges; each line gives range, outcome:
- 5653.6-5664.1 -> 1.866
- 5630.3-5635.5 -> 1.887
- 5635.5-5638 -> 1.95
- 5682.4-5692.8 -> 2.037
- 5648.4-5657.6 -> 1.632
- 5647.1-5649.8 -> 1.764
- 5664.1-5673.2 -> 1.836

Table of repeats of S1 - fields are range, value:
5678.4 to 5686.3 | 1.797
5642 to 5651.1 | 1.929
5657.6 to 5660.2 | 1.773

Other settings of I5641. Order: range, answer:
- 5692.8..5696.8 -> 1.939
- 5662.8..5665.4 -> 1.617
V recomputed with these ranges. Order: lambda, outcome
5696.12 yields 1.689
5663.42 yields 1.27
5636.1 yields 1.95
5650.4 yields 1.478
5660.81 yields 1.588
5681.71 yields 1.679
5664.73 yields 1.617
